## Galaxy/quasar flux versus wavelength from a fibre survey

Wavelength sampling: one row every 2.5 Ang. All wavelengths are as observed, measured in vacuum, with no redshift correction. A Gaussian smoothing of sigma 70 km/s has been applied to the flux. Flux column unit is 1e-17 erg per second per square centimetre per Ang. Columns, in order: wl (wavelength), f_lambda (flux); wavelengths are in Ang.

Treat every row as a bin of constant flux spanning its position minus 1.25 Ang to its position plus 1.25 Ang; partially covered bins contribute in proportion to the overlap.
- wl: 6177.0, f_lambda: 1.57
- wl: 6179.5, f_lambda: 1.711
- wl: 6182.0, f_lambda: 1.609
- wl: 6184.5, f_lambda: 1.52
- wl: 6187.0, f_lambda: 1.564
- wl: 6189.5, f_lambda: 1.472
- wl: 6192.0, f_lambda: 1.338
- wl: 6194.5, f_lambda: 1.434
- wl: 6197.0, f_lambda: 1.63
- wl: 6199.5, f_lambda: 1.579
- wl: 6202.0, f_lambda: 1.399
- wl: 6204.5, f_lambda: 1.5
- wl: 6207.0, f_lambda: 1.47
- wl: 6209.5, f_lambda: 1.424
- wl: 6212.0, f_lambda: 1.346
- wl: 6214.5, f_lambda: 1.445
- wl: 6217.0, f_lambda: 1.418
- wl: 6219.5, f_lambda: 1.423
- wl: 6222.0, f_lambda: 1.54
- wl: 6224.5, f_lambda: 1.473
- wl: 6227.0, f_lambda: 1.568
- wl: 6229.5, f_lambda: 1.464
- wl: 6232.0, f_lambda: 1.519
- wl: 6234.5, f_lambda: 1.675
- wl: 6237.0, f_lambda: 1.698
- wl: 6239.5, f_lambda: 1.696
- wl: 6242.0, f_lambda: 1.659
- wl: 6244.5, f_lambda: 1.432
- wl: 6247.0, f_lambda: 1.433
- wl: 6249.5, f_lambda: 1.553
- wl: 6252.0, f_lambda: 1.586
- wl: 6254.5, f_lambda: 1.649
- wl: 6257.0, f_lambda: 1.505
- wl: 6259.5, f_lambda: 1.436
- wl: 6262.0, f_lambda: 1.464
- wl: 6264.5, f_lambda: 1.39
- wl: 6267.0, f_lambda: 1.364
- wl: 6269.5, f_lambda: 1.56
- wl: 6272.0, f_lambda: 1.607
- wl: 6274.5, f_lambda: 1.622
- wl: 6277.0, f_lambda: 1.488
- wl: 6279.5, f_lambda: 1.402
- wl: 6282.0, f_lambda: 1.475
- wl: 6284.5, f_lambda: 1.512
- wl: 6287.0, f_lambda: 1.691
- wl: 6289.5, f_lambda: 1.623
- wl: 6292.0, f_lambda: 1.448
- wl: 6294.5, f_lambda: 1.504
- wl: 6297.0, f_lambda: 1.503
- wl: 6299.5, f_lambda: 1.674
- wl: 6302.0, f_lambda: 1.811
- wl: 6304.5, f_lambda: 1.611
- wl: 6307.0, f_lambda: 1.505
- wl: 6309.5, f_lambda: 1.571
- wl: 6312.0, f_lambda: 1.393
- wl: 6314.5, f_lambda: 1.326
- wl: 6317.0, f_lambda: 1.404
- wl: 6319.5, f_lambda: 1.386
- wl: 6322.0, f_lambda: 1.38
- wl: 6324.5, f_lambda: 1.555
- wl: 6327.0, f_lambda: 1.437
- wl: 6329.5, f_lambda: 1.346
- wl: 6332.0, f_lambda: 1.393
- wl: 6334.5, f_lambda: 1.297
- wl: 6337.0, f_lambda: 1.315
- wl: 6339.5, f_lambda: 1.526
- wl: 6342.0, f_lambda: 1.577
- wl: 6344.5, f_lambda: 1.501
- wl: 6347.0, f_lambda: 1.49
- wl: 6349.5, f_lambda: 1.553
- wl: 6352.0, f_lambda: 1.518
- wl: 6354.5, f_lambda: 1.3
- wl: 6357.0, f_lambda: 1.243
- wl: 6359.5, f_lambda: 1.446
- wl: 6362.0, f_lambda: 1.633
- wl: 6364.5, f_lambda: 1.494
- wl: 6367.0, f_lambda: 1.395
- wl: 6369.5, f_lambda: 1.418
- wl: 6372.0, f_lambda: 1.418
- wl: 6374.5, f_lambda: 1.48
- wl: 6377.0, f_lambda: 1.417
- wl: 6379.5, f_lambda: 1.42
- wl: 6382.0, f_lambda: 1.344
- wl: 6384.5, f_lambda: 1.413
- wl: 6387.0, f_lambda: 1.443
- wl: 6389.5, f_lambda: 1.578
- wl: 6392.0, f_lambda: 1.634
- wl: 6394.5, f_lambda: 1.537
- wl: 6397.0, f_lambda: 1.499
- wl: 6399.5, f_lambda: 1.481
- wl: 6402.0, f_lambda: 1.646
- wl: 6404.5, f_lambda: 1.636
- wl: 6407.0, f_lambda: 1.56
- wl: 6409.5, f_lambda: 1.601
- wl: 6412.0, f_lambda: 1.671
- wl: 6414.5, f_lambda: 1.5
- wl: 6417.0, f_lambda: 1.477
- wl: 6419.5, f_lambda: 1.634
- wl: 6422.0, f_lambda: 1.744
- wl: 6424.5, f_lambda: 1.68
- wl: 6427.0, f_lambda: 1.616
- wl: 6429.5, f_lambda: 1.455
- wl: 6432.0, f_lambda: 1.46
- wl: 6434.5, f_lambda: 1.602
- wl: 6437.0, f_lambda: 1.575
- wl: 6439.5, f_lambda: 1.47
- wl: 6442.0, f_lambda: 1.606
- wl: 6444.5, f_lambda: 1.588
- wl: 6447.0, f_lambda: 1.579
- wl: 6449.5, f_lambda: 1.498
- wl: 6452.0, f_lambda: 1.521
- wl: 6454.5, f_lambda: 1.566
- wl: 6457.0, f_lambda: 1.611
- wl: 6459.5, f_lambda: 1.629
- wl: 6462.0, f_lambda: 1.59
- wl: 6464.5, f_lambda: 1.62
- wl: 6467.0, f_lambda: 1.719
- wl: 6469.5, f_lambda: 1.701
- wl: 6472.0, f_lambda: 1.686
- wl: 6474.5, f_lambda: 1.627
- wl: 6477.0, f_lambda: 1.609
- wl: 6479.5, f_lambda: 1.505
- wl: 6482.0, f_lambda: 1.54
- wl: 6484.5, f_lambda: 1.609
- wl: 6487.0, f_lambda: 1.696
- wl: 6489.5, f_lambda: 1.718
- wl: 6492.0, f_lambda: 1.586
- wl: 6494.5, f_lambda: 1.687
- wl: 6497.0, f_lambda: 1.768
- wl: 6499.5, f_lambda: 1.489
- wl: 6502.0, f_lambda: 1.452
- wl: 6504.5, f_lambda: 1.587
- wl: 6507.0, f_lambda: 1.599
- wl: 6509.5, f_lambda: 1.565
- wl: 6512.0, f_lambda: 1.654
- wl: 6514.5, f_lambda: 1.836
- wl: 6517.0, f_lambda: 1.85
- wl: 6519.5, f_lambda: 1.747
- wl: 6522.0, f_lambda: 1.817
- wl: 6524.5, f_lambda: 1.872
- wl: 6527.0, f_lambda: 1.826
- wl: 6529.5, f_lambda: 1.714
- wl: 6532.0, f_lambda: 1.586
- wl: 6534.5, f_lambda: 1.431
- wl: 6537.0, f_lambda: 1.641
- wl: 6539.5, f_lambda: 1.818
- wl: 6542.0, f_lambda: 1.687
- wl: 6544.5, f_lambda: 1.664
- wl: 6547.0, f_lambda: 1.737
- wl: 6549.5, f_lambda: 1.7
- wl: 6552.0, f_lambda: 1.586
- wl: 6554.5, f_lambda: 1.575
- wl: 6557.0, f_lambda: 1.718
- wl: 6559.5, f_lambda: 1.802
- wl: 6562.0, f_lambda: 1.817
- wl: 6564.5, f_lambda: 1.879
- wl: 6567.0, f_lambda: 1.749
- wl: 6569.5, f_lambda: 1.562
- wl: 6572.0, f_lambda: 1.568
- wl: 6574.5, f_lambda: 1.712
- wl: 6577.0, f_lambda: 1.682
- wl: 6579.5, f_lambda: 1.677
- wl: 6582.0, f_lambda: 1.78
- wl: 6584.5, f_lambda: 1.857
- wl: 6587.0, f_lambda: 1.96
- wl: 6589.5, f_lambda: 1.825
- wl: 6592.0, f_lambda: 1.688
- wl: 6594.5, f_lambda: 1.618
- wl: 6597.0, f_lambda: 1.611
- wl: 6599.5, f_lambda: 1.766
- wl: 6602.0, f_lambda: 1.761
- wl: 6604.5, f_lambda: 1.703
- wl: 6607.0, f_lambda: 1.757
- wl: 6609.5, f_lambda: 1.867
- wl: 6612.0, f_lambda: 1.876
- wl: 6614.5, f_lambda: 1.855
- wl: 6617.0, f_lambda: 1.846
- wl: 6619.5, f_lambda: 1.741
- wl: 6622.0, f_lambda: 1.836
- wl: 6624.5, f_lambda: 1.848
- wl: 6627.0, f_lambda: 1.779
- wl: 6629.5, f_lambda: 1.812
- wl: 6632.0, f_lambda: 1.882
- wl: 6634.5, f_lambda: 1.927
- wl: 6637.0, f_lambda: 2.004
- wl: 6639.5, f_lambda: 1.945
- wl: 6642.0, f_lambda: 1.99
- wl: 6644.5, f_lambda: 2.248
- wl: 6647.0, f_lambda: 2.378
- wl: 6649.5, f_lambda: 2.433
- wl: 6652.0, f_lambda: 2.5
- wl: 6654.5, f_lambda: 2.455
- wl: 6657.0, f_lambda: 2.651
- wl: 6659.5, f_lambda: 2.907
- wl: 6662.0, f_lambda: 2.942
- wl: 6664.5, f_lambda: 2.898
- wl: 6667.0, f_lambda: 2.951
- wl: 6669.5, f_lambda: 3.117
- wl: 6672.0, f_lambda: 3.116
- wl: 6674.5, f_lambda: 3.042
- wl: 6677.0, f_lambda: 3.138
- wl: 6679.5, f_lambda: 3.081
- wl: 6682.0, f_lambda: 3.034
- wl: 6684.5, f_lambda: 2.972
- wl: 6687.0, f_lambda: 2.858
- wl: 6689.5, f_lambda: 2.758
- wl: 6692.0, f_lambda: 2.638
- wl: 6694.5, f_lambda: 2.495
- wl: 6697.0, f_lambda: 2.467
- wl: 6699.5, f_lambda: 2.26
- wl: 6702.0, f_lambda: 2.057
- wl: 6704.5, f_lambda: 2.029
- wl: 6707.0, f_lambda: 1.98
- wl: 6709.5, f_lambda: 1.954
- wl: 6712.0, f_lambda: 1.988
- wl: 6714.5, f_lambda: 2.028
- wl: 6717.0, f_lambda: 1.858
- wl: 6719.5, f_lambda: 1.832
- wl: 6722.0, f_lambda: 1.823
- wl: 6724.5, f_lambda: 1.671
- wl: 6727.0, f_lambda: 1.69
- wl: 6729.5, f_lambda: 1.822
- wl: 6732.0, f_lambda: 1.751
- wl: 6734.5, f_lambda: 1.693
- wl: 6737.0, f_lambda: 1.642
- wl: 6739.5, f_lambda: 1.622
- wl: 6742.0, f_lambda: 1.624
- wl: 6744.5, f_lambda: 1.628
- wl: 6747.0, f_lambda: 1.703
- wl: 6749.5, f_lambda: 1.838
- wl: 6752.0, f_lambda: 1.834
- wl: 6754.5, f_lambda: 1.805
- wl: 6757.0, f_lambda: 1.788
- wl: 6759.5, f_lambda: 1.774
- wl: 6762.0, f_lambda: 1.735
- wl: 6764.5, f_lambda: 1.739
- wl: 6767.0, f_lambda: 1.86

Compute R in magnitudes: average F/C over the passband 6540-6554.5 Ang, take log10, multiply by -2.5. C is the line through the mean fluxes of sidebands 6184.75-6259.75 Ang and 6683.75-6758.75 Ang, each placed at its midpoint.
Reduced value 0.10 mag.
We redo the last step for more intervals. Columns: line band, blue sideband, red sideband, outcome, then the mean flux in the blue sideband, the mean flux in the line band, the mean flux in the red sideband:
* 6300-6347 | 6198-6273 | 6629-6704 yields 0.175 mag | 1.51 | 1.47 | 2.57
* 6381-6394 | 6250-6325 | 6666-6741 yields 0.148 mag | 1.51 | 1.49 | 2.31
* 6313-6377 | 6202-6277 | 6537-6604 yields 0.105 mag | 1.51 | 1.43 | 1.72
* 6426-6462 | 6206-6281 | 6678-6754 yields 0.131 mag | 1.51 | 1.56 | 2.09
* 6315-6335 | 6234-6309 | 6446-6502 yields 0.122 mag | 1.55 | 1.4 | 1.61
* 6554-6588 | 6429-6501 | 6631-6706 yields 0.207 mag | 1.6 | 1.74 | 2.57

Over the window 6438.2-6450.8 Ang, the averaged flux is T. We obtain 1.55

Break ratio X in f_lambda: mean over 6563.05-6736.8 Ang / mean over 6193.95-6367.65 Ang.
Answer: 1.4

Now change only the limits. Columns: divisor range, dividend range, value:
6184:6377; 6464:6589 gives 1.13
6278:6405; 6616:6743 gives 1.52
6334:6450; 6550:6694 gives 1.42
